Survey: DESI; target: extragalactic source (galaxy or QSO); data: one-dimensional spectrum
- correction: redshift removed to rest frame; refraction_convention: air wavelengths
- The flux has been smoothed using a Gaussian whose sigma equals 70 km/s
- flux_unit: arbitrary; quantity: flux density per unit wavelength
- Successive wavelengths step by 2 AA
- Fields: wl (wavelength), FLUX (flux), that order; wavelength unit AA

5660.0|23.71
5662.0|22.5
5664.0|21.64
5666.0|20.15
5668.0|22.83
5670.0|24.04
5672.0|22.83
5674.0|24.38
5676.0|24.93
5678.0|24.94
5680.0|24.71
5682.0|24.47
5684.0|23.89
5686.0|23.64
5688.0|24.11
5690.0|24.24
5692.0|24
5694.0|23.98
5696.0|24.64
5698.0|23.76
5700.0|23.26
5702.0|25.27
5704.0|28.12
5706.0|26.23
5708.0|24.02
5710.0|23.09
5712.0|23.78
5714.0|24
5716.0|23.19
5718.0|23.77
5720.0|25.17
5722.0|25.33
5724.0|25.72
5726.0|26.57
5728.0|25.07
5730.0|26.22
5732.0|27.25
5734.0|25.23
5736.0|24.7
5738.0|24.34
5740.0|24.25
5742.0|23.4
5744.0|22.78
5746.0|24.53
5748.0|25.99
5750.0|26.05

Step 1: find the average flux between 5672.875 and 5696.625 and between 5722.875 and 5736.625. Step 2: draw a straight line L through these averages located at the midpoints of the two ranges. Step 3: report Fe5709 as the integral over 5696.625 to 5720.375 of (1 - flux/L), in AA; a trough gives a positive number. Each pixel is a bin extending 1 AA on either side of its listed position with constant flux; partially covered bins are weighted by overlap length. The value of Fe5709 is 0.63 AA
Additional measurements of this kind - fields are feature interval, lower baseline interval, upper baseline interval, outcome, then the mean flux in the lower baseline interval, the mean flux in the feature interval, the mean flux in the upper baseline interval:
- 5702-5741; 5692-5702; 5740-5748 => -1.7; 24.1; 25.1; 24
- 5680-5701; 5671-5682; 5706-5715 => 0.2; 24.4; 24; 24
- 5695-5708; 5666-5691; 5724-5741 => -0.3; 23.9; 25.1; 25.5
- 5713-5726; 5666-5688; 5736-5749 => -0.3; 23.9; 24.7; 24.3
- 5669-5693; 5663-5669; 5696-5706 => -1.2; 21.5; 24.2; 25.2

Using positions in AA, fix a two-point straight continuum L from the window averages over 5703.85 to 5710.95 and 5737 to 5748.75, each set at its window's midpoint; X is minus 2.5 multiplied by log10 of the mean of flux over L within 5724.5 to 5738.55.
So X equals -0.05 mag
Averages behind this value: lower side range 25.1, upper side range 24.2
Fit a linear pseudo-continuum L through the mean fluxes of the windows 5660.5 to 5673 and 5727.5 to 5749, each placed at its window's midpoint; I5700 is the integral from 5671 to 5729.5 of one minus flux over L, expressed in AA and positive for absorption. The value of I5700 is -2.4 AA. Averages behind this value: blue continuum 22.4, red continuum 24.9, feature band 24.5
